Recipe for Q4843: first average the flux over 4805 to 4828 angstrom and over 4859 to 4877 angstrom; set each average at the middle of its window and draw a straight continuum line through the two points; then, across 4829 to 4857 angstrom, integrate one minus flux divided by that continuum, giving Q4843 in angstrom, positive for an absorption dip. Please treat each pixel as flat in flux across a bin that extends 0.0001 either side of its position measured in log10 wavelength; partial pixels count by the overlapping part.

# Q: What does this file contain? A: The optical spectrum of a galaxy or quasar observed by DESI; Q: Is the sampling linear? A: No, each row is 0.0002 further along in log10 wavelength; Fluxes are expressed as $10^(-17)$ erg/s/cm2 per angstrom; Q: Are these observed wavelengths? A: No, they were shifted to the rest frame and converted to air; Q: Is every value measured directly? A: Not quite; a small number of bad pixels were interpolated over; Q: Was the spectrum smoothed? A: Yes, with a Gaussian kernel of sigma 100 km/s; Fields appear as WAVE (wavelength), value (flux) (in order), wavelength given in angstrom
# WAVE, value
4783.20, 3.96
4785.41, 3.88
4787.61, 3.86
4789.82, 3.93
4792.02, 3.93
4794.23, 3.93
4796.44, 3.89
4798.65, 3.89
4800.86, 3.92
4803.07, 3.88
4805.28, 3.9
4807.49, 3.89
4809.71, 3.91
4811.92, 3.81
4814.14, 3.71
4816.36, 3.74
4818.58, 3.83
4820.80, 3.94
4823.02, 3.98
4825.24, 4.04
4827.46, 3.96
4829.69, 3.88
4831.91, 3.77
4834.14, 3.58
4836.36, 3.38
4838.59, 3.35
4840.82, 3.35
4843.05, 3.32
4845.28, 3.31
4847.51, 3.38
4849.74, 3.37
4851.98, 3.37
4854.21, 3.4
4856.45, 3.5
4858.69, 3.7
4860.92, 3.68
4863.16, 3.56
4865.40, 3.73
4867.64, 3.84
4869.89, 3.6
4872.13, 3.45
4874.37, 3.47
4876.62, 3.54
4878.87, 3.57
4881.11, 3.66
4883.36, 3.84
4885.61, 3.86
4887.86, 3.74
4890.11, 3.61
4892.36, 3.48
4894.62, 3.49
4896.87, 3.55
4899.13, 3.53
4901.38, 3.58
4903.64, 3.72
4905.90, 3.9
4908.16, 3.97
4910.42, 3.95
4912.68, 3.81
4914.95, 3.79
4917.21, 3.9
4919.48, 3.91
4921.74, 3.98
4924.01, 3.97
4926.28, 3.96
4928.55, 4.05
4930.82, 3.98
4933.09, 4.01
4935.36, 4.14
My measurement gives 2.2 angstrom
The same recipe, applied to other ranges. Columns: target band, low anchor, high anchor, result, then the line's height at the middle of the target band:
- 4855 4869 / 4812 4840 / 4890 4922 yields 0.3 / 3.75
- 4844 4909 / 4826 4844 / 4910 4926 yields 2.5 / 3.74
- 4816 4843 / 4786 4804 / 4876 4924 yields 0.9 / 3.85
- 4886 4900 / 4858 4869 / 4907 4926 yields 0.9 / 3.82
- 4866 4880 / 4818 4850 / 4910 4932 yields 0.7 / 3.77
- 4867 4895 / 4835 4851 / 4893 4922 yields -0.2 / 3.6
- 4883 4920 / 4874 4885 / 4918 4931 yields 0.6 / 3.8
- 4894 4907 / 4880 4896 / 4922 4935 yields 0.5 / 3.77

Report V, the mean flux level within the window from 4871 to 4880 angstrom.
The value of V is 3.51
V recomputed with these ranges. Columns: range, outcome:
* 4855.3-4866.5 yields 3.63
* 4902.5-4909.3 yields 3.86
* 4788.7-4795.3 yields 3.93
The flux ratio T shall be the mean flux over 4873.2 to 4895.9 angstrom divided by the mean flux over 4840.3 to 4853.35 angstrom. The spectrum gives 1.08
